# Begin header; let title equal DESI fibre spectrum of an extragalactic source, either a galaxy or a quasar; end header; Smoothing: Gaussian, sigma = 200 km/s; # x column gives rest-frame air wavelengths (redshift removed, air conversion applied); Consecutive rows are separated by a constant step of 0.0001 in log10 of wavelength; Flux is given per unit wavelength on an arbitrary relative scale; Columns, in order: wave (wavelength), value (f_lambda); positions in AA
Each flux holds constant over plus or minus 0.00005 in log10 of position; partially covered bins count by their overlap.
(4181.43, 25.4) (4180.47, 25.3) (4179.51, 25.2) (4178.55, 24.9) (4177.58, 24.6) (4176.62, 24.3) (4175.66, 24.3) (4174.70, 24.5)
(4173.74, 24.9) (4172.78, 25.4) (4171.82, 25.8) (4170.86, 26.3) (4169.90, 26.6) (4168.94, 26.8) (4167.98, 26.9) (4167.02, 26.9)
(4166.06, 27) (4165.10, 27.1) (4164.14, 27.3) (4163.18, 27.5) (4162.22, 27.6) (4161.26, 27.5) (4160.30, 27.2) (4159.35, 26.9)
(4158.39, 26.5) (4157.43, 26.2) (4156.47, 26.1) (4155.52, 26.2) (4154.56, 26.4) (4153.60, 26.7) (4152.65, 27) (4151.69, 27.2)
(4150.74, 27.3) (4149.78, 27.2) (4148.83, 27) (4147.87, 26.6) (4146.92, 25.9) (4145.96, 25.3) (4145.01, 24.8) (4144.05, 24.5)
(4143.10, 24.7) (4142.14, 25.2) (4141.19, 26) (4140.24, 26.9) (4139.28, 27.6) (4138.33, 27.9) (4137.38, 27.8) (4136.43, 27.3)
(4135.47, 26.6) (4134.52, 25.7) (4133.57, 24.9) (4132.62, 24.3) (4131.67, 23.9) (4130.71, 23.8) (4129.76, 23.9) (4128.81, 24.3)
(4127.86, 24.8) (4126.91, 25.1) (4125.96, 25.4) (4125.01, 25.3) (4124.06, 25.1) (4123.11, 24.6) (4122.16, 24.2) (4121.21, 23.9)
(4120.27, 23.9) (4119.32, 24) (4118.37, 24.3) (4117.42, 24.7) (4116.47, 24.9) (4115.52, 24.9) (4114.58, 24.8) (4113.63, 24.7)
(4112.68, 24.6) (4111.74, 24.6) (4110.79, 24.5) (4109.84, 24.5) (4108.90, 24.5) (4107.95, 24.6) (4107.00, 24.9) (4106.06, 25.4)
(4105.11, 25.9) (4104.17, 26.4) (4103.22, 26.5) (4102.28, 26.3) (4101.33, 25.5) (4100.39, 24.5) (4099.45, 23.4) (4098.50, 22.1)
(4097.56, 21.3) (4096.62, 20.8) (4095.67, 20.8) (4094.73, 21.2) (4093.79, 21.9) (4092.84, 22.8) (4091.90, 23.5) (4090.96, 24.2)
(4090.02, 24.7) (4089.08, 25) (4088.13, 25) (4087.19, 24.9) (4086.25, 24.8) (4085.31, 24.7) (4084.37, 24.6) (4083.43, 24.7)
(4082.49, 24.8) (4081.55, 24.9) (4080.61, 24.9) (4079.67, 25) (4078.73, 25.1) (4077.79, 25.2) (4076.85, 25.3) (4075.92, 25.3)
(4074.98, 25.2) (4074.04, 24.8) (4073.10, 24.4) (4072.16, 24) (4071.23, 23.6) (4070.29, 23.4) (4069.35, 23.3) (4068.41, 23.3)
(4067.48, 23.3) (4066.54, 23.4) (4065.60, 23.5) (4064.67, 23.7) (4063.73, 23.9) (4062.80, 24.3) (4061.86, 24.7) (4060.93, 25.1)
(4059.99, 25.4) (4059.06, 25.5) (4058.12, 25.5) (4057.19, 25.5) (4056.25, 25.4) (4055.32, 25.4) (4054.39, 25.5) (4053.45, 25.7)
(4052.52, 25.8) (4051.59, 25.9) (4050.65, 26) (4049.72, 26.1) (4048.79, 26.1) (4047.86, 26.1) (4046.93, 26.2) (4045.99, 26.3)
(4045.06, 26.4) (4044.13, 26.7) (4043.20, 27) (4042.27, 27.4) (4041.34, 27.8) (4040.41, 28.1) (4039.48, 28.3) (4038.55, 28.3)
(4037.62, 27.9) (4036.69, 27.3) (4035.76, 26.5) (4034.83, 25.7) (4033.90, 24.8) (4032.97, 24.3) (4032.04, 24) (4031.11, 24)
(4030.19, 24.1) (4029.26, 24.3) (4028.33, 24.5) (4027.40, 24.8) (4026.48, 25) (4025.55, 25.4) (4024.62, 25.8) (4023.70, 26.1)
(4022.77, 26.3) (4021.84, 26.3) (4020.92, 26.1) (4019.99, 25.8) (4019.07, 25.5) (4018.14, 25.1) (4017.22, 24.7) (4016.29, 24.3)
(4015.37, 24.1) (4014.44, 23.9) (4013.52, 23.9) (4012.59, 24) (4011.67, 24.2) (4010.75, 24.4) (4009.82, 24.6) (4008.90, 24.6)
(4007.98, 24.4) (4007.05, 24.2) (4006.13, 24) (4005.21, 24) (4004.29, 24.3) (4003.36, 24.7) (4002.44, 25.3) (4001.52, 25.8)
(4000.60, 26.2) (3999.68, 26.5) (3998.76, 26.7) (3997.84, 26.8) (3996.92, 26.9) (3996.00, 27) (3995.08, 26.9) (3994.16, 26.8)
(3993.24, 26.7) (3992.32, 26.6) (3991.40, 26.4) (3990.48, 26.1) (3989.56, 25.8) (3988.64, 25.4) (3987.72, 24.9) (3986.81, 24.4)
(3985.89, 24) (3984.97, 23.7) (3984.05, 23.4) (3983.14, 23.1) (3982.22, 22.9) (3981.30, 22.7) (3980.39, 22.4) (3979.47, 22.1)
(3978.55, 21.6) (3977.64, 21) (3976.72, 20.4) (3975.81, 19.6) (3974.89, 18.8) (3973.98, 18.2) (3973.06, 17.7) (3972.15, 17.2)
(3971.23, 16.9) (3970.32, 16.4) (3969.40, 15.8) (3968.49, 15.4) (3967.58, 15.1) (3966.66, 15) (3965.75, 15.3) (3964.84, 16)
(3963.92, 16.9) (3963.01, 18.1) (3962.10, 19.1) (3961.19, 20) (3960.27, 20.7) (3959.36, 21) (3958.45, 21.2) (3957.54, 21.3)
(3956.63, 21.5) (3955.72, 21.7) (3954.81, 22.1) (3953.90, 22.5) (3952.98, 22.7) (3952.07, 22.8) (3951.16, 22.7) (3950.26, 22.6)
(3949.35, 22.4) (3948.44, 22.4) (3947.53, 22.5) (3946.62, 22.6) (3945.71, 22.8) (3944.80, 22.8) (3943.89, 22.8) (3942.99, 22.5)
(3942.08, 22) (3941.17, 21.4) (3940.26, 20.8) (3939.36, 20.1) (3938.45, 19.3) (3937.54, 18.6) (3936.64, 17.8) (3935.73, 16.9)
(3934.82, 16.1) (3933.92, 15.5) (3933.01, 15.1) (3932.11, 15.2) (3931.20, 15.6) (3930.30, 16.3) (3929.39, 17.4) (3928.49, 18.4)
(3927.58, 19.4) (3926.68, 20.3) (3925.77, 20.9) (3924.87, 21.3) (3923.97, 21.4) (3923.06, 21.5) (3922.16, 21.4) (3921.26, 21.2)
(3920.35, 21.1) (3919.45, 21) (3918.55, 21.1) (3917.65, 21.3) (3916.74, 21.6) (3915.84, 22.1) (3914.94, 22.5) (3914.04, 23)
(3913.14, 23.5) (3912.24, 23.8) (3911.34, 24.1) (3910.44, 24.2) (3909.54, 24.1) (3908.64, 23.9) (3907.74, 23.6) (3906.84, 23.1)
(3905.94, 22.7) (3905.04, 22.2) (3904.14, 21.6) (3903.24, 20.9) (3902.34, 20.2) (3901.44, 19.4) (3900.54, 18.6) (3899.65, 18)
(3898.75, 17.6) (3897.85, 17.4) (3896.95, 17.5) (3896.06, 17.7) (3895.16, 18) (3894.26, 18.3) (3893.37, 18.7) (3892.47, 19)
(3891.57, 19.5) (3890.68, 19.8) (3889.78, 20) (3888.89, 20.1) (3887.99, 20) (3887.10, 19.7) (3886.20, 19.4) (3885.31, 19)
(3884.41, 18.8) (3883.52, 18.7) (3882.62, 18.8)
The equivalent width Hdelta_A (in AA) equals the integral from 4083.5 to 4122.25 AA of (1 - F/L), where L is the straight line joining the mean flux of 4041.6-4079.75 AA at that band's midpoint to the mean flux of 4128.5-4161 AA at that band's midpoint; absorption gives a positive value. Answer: 2.1 AA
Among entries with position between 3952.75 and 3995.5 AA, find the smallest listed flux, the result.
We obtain 15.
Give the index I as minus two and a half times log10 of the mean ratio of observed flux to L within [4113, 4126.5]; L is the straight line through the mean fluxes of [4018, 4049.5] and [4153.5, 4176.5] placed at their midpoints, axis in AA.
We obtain 0.07 mag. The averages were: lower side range 26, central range 24.6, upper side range 26.4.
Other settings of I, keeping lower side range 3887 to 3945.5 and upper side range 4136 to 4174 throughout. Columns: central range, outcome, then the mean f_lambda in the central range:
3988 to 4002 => -0.184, 26.4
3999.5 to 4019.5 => -0.089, 24.6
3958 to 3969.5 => 0.208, 17.7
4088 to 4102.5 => 0.079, 23.2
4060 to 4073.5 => 0.014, 23.9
